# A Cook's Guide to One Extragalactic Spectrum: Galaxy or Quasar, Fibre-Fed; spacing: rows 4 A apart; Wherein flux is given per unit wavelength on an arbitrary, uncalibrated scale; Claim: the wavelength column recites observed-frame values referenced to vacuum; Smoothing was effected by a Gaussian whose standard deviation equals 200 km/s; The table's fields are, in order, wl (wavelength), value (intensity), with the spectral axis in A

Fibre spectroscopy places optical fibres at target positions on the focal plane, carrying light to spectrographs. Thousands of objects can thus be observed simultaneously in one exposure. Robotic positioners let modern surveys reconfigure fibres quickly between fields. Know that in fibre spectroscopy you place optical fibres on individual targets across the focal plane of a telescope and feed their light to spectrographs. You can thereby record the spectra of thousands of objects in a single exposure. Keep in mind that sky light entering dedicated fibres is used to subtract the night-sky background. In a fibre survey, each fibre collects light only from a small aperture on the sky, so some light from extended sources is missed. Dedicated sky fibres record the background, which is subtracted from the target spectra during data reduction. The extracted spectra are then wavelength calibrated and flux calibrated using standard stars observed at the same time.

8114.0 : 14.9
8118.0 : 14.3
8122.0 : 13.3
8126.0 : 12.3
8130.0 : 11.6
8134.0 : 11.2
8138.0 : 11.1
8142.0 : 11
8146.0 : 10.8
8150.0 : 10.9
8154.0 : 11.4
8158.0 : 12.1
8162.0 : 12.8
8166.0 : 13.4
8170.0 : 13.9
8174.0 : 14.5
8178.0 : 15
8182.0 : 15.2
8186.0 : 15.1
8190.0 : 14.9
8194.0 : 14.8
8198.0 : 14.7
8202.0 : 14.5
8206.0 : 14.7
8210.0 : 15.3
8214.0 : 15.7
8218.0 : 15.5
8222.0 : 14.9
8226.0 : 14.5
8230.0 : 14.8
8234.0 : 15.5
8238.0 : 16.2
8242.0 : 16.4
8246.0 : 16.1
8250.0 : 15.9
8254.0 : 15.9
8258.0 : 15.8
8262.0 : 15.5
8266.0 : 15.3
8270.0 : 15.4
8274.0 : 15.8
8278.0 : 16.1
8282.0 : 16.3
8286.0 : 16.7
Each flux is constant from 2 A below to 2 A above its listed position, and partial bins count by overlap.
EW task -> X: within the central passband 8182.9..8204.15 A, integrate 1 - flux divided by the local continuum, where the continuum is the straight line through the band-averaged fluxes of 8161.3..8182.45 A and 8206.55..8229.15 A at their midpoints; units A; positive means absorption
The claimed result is -0.32 A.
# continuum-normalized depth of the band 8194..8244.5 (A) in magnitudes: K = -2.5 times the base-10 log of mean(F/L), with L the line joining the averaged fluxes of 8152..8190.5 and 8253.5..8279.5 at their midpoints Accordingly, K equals -0.03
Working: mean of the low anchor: 13.8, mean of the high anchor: 15.7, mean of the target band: 15.2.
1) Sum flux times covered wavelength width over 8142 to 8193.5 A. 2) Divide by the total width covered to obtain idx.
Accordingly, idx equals 13.3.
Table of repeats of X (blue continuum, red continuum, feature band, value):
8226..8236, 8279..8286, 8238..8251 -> -0.7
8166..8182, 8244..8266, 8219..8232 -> 0.4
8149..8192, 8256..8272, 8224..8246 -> -0.9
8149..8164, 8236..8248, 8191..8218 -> -1.3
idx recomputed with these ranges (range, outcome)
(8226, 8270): 15.7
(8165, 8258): 15.1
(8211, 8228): 15.2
